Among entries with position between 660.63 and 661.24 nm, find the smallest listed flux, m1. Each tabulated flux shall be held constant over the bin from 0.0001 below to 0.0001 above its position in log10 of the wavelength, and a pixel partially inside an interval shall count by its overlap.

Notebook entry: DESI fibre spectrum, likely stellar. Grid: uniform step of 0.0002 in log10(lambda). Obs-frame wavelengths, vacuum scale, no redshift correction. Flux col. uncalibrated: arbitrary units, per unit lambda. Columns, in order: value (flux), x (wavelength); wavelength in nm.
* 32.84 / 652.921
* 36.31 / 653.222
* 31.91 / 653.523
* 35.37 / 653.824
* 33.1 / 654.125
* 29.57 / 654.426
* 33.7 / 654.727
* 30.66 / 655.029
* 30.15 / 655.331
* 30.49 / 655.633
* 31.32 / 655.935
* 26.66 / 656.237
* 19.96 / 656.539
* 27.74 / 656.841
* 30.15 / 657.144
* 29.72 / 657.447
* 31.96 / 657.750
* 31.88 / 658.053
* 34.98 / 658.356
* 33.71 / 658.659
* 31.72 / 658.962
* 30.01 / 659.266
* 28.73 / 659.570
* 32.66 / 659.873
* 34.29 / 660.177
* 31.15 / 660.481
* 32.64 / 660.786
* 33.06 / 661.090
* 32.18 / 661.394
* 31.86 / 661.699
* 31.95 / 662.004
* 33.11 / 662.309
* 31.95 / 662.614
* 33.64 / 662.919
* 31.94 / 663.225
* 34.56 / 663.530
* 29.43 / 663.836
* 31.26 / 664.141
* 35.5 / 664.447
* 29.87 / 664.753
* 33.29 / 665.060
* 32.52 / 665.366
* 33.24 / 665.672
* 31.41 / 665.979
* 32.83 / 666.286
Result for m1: 32.64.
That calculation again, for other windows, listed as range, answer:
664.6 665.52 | 29.87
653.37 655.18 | 29.57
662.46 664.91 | 29.43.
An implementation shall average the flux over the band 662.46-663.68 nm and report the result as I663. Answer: 33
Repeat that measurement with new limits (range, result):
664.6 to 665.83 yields 32.2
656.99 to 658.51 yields 31.7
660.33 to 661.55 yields 32.3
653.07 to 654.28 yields 34.2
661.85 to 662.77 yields 32.3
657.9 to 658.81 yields 33.5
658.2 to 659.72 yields 31.8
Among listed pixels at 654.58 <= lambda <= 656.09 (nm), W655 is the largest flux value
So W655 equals 33.7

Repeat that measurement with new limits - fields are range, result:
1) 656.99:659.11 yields 34.98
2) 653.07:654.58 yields 36.31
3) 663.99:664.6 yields 35.5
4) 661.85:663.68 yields 34.56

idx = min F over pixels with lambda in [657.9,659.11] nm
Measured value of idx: 31.72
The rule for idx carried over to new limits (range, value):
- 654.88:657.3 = 19.96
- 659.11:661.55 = 28.73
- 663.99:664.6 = 31.26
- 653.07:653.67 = 31.91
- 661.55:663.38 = 31.86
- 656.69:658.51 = 27.74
